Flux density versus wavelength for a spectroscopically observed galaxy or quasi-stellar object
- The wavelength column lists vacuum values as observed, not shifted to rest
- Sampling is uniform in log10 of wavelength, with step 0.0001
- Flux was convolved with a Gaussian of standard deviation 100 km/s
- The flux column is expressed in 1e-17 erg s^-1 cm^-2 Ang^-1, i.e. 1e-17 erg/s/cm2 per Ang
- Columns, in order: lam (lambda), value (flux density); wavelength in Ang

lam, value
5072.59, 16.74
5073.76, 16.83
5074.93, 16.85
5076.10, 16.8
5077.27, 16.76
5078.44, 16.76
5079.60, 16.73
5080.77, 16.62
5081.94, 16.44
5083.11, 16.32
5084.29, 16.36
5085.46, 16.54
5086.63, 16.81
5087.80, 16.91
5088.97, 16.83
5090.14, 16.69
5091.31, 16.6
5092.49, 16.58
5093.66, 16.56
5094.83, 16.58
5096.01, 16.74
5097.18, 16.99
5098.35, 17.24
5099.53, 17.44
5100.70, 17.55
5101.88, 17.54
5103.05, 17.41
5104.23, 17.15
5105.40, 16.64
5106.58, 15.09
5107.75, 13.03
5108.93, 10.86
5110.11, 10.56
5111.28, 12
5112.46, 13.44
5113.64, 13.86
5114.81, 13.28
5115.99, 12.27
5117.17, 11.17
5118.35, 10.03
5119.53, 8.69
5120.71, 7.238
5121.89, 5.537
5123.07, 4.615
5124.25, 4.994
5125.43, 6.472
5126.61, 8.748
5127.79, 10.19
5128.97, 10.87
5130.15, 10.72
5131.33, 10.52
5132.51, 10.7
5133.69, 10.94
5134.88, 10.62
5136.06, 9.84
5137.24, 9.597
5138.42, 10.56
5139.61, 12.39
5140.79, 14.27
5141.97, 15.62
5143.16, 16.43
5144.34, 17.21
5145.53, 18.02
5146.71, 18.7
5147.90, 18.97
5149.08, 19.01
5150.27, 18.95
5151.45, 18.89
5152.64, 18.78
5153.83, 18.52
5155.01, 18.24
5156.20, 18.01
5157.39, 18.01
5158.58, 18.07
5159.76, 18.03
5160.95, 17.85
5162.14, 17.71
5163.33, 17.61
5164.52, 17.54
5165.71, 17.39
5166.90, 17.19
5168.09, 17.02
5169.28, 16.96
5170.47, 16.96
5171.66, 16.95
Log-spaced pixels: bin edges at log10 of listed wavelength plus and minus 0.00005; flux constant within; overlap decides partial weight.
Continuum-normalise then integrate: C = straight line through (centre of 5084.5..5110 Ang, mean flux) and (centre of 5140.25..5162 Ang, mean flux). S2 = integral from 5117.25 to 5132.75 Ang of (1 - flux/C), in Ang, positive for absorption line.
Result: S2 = 7.8 Ang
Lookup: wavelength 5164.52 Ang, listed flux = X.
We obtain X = 17.54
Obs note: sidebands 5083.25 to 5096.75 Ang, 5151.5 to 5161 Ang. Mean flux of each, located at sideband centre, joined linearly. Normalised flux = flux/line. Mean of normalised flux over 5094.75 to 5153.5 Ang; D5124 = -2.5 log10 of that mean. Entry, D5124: 0.30 mag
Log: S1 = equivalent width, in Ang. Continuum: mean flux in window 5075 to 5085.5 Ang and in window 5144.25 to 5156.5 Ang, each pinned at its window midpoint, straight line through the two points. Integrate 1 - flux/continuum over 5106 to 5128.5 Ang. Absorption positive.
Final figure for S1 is 9.6 Ang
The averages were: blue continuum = 16.6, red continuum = 18.5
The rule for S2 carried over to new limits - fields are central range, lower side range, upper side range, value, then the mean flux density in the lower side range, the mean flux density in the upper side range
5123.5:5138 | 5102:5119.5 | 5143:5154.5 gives 5.9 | 13.3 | 18.4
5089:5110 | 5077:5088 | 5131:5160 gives 0.2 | 16.6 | 15.6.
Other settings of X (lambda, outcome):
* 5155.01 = 18.24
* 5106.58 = 15.09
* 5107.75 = 13.03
